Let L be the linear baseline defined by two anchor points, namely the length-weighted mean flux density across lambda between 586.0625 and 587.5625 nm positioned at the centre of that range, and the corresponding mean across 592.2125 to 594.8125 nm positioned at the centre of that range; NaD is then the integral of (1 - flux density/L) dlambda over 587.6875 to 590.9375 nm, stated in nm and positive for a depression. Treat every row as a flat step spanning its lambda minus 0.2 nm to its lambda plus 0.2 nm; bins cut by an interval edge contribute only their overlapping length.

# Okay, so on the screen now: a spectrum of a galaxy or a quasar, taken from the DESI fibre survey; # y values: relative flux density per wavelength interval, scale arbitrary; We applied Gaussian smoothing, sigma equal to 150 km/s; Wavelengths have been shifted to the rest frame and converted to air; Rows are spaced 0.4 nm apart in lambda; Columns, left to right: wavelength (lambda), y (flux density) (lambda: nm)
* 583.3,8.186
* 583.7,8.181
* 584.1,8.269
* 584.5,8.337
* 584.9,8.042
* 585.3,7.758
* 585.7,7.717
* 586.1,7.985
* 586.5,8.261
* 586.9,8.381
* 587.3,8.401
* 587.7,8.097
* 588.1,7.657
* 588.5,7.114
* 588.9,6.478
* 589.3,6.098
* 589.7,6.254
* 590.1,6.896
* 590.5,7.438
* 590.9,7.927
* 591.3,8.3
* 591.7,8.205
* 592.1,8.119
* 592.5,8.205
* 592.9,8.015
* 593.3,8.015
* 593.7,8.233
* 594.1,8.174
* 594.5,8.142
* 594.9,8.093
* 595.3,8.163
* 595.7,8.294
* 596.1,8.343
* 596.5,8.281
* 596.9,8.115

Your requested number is 0.48 nm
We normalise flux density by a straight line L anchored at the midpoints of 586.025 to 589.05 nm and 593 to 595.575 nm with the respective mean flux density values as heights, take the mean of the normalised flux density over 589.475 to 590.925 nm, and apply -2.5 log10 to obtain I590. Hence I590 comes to 0.135 mag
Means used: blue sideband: 7.81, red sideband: 8.14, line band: 7.01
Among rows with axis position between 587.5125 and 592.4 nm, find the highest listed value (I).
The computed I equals 8.3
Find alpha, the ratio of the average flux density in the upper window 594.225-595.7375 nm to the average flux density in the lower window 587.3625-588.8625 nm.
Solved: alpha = 1.08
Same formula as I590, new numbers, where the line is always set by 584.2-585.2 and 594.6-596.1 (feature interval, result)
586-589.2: 0.059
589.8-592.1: 0.063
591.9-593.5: 0.014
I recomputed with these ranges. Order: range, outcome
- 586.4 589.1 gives 8.401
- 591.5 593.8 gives 8.233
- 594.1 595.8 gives 8.294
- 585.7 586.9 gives 8.381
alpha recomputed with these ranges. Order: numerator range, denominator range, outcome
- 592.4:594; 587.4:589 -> 1.09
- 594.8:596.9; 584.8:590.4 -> 1.10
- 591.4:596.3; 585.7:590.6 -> 1.10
